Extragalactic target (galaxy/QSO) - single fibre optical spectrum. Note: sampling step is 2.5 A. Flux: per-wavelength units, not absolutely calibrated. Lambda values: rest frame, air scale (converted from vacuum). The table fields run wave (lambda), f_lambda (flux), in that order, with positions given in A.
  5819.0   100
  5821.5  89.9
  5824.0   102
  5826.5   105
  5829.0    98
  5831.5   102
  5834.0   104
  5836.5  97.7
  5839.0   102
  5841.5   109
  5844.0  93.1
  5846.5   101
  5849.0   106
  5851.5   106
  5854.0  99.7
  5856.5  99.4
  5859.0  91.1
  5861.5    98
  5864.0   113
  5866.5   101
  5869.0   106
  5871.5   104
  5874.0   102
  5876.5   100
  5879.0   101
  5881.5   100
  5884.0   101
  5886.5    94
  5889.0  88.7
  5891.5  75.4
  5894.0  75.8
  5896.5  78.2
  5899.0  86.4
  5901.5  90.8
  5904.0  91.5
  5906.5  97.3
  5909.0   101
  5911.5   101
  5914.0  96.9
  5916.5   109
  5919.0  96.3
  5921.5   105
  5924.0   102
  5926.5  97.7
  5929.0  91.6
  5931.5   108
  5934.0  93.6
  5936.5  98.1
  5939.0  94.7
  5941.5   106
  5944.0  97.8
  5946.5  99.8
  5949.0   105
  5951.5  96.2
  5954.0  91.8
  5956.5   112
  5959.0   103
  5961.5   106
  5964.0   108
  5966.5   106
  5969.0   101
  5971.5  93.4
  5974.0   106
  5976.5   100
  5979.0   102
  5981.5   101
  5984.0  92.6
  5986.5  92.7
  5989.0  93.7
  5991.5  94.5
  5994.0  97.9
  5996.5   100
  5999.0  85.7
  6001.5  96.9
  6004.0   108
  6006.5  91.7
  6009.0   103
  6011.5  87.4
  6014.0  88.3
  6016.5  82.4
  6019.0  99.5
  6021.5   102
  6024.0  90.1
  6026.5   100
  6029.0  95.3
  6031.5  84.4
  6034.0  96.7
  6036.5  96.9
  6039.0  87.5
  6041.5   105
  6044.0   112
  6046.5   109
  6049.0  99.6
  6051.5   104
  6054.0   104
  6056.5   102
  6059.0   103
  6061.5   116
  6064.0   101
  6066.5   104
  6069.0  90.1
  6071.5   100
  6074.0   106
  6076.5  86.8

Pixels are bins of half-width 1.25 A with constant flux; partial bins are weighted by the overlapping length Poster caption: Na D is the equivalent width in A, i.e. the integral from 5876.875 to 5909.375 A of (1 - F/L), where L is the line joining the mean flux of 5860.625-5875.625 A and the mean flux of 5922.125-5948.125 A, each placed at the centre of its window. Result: 3.63 A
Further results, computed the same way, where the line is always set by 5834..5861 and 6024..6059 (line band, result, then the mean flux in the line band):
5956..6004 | 0.1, 99.6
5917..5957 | 0.2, 99.7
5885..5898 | 2.3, 82.9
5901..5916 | 0.4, 97.3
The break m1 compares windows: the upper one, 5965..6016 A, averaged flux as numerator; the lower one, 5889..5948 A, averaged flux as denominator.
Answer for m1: 1.02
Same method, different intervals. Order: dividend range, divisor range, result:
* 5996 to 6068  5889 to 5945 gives 1.04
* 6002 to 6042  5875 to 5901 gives 1.05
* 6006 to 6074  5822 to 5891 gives 0.98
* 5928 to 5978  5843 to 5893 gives 1.02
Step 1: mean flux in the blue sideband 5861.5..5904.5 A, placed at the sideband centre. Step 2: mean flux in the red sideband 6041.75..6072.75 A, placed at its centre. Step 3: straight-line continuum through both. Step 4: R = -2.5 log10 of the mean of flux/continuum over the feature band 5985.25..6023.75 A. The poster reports 0.07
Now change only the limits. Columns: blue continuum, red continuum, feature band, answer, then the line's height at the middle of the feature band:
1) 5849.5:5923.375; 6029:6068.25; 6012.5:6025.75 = 0.09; 101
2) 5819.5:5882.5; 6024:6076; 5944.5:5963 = -0.01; 101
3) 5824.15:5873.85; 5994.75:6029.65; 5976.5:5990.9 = 0.00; 96.3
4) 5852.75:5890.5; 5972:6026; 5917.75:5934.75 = -0.01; 98.1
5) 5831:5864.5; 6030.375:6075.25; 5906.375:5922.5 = 0.00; 101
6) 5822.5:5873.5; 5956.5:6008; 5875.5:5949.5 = 0.05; 101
